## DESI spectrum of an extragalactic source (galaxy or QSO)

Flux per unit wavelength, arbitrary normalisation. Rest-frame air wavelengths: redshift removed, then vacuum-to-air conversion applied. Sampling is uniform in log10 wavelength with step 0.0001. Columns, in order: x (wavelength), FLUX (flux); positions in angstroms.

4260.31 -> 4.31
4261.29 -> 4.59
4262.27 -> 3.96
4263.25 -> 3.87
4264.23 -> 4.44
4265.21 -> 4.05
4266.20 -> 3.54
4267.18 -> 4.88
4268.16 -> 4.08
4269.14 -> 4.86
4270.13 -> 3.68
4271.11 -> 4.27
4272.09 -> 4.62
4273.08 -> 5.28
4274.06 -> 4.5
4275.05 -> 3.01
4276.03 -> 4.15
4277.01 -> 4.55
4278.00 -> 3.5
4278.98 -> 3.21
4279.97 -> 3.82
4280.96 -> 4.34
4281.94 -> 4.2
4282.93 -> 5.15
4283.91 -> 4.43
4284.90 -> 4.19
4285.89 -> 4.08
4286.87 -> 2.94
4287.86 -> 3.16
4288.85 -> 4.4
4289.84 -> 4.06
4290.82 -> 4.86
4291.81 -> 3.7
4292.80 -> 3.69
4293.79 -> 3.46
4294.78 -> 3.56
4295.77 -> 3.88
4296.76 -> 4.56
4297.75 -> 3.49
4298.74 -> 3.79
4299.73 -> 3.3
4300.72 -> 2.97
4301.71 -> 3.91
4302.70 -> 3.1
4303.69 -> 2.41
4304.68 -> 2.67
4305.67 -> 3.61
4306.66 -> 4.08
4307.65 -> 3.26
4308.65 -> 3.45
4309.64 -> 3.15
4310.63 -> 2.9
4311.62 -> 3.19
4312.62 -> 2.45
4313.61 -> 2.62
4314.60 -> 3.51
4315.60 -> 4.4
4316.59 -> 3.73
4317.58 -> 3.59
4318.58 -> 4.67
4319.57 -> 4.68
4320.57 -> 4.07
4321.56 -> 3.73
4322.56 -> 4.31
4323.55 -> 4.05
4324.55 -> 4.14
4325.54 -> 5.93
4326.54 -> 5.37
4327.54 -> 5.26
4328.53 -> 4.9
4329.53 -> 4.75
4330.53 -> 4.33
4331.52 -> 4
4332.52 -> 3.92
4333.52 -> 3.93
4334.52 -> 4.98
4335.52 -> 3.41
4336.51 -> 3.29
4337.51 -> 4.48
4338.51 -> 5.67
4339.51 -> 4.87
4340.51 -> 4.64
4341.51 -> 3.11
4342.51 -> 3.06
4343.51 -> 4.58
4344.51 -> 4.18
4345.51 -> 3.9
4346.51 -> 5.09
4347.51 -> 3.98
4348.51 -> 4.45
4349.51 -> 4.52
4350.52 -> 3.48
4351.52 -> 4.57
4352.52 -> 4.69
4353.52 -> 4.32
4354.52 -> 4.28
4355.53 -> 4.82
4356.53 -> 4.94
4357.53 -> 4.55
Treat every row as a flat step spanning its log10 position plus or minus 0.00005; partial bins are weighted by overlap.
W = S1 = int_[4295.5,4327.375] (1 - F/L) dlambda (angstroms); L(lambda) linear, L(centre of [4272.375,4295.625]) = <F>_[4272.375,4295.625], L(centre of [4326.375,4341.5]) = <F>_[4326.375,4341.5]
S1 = 4.0 angstroms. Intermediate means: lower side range 4.01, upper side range 4.46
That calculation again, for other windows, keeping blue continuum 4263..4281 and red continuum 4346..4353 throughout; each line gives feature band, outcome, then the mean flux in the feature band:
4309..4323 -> 2.1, 3.64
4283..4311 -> 3.9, 3.64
